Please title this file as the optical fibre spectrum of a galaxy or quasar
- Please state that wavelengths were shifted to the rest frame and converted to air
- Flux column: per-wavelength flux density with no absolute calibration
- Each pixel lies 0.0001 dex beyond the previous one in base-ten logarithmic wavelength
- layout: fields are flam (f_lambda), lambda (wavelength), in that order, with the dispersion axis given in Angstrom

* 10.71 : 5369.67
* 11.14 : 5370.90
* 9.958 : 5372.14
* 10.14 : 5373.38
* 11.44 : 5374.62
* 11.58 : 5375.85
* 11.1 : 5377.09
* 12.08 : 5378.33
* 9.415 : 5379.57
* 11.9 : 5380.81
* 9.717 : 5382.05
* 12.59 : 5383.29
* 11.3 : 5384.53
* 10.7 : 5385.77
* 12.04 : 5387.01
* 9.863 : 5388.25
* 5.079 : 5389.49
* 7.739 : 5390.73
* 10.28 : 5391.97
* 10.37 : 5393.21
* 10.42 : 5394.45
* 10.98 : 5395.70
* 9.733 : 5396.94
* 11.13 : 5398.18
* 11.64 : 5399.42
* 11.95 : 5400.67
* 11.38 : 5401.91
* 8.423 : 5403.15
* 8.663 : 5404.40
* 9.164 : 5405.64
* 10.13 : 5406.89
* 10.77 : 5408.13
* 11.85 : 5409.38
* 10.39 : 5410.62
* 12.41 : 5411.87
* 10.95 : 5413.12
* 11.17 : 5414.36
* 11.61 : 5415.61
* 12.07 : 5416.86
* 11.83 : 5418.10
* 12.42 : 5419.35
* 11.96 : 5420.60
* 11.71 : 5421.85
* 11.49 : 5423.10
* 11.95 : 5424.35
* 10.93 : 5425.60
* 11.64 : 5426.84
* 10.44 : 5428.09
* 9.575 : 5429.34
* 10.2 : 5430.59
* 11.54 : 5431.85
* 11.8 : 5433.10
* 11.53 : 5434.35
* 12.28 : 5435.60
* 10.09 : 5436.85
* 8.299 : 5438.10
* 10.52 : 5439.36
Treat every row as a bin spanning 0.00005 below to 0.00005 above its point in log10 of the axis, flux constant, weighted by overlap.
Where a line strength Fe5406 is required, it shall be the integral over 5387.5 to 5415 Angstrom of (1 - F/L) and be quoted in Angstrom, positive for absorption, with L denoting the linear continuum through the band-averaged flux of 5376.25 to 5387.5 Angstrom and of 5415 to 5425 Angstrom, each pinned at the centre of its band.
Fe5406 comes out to 3.2 Angstrom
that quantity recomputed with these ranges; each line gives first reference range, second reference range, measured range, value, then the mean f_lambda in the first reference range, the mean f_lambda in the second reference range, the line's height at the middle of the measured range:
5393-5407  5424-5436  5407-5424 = -1.2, 10.3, 11.2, 10.8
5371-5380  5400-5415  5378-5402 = 0.6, 10.9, 10.6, 10.7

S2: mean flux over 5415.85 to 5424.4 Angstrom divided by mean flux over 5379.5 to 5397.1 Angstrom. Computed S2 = 1.17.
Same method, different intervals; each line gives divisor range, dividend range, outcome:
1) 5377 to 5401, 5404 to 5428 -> 1.07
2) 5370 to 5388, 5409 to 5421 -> 1.06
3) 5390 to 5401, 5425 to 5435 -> 1.06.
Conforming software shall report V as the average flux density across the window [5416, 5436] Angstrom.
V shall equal 11.5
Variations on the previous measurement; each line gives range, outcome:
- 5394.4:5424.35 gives 11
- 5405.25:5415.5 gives 10.9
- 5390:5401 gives 10.4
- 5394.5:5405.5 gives 10.4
